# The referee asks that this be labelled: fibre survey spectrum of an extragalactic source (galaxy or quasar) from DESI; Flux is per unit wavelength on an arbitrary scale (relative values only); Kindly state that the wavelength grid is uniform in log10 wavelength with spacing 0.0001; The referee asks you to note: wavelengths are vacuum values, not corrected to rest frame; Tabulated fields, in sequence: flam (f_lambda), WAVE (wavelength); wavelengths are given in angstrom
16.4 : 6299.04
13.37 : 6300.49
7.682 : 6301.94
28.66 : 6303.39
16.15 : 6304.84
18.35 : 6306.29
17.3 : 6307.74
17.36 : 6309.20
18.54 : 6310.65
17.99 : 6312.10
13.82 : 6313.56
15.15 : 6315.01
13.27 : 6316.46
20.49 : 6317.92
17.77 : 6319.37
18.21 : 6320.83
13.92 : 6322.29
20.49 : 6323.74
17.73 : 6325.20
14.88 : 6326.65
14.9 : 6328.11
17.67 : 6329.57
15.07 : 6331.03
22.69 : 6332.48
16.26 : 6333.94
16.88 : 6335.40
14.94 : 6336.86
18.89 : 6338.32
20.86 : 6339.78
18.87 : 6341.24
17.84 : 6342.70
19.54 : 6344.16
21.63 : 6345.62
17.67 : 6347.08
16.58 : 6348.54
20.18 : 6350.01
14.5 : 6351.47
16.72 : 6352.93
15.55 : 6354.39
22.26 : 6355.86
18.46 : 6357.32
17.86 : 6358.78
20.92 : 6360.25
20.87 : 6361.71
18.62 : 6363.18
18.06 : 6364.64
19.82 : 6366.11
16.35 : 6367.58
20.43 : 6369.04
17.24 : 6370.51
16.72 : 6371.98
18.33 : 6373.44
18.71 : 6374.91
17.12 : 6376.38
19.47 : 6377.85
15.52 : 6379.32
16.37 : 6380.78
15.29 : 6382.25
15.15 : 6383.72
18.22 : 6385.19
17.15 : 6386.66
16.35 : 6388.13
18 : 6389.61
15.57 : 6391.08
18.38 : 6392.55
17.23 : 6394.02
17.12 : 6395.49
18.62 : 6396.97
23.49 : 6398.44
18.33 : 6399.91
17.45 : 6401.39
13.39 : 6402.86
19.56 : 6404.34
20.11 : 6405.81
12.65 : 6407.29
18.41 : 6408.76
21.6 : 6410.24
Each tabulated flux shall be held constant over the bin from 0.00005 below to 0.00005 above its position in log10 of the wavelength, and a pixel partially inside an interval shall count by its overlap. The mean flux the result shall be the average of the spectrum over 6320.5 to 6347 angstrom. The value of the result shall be 17.8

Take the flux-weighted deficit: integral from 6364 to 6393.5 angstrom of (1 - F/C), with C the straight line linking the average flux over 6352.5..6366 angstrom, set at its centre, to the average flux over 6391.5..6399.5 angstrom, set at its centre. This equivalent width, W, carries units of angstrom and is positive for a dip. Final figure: 2.3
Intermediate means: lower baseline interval 18.9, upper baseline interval 18.8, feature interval 17.4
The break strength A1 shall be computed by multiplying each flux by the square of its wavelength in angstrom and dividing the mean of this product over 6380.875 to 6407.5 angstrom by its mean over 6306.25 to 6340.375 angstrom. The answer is 1.04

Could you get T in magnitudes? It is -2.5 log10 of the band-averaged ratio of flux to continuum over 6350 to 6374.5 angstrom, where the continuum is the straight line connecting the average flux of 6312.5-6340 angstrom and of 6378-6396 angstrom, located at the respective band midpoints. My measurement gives -0.09 mag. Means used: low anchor 17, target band 18.4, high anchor 16.8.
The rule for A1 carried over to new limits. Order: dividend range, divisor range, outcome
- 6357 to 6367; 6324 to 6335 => 1.13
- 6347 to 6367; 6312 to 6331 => 1.13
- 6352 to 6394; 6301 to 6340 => 1.05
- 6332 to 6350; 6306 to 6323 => 1.11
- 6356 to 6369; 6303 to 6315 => 1.08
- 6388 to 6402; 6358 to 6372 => 0.97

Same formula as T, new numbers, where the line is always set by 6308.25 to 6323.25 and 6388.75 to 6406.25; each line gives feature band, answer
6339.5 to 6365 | -0.08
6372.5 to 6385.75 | 0.04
